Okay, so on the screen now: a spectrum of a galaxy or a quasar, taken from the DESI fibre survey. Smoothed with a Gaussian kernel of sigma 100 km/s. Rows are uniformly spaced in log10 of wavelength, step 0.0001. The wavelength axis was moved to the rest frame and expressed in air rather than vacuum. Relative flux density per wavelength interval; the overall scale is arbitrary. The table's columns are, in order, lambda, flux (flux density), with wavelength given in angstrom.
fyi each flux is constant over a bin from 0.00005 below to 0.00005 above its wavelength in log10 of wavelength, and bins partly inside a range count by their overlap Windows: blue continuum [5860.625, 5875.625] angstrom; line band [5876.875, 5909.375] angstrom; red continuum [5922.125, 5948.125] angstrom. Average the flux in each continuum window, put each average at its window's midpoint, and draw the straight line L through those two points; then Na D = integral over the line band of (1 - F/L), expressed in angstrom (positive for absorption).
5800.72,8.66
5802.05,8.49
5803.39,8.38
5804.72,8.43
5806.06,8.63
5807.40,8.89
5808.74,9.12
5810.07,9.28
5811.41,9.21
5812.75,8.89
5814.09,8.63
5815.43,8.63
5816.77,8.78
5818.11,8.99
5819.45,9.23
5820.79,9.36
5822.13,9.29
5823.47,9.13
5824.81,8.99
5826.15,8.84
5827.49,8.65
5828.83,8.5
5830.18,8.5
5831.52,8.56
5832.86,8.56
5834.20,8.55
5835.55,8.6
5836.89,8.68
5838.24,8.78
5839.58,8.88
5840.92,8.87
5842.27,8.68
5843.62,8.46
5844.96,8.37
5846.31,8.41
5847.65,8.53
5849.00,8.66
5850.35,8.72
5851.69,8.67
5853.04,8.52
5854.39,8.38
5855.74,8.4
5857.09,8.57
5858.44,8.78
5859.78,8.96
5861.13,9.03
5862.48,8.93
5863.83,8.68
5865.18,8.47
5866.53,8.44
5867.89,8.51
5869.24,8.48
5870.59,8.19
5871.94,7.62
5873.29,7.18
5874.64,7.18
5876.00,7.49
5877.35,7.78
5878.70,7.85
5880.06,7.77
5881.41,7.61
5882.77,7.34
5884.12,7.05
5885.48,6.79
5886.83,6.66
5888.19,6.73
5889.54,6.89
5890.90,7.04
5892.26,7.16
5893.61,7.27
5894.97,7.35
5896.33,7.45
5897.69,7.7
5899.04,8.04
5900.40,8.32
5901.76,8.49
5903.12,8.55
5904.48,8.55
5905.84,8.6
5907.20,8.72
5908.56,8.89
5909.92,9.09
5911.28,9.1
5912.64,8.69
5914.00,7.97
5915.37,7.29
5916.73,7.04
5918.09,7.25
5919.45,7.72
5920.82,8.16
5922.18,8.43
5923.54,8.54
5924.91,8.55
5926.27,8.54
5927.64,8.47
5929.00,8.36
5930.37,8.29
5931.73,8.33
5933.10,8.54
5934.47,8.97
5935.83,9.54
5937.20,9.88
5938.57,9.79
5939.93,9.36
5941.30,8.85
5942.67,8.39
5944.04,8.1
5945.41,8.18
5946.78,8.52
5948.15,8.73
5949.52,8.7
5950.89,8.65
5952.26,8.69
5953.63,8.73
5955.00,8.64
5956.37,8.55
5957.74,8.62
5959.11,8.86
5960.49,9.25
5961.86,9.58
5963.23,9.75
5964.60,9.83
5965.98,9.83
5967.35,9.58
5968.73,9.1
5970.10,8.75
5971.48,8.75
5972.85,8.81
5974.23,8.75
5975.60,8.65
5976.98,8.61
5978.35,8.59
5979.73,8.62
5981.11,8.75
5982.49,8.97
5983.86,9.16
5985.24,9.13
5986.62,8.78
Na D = 2.76 angstrom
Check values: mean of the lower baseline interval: 8.22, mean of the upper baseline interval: 8.72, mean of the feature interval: 7.7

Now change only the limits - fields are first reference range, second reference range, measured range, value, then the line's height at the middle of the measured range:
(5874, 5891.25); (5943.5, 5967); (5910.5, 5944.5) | -0.9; 8.27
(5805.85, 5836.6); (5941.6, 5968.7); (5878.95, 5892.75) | 2.7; 8.88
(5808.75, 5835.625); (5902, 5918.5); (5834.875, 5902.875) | 4.1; 8.59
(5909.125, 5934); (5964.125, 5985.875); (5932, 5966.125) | -1.3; 8.63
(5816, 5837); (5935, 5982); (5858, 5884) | 2.3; 8.87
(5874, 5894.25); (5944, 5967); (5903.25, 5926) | -1.0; 7.96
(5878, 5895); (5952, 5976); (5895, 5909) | -1.3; 7.56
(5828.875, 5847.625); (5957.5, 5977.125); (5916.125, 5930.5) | 1.3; 8.96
